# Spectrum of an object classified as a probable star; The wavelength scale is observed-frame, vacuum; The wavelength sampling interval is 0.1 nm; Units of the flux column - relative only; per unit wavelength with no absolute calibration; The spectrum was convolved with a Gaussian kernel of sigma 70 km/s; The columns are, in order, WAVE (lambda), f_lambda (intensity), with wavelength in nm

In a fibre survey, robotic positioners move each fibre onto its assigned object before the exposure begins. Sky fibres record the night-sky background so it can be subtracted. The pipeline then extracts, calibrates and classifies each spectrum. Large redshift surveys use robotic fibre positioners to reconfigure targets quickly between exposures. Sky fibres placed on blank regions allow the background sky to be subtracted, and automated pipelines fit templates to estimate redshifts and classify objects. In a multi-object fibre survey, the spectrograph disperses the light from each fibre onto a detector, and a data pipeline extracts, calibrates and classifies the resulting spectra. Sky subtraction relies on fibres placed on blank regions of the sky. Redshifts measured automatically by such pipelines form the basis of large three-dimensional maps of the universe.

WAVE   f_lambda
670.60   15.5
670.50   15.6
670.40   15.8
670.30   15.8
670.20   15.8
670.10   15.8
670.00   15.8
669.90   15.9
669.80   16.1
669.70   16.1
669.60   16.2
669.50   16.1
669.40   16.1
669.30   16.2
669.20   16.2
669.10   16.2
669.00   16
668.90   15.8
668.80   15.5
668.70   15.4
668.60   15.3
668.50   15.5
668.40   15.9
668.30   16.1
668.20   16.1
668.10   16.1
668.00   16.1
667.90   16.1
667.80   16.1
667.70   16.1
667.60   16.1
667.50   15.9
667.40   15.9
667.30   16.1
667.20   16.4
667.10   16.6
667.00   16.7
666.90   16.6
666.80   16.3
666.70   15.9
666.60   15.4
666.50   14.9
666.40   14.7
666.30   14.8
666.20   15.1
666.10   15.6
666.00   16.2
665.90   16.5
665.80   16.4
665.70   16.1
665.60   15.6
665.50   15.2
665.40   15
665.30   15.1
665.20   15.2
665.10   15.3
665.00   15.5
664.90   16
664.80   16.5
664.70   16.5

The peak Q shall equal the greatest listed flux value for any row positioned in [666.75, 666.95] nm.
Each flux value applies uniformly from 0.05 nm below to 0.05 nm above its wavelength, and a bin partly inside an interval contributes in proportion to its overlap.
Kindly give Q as 16.6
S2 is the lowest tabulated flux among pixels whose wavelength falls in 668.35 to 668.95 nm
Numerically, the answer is 15.3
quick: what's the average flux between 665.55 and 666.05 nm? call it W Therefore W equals 16.2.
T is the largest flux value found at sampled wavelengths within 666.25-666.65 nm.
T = 15.4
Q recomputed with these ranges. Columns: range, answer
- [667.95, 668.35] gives 16.1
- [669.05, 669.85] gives 16.2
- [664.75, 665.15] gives 16.5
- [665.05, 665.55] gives 15.3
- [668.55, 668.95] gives 15.8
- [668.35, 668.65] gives 15.9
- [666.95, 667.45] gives 16.7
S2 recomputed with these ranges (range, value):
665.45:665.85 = 15.2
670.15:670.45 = 15.8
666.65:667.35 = 15.9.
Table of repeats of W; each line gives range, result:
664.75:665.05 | 16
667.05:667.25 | 16.5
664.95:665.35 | 15.3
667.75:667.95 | 16.1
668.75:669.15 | 15.9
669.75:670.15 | 15.9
